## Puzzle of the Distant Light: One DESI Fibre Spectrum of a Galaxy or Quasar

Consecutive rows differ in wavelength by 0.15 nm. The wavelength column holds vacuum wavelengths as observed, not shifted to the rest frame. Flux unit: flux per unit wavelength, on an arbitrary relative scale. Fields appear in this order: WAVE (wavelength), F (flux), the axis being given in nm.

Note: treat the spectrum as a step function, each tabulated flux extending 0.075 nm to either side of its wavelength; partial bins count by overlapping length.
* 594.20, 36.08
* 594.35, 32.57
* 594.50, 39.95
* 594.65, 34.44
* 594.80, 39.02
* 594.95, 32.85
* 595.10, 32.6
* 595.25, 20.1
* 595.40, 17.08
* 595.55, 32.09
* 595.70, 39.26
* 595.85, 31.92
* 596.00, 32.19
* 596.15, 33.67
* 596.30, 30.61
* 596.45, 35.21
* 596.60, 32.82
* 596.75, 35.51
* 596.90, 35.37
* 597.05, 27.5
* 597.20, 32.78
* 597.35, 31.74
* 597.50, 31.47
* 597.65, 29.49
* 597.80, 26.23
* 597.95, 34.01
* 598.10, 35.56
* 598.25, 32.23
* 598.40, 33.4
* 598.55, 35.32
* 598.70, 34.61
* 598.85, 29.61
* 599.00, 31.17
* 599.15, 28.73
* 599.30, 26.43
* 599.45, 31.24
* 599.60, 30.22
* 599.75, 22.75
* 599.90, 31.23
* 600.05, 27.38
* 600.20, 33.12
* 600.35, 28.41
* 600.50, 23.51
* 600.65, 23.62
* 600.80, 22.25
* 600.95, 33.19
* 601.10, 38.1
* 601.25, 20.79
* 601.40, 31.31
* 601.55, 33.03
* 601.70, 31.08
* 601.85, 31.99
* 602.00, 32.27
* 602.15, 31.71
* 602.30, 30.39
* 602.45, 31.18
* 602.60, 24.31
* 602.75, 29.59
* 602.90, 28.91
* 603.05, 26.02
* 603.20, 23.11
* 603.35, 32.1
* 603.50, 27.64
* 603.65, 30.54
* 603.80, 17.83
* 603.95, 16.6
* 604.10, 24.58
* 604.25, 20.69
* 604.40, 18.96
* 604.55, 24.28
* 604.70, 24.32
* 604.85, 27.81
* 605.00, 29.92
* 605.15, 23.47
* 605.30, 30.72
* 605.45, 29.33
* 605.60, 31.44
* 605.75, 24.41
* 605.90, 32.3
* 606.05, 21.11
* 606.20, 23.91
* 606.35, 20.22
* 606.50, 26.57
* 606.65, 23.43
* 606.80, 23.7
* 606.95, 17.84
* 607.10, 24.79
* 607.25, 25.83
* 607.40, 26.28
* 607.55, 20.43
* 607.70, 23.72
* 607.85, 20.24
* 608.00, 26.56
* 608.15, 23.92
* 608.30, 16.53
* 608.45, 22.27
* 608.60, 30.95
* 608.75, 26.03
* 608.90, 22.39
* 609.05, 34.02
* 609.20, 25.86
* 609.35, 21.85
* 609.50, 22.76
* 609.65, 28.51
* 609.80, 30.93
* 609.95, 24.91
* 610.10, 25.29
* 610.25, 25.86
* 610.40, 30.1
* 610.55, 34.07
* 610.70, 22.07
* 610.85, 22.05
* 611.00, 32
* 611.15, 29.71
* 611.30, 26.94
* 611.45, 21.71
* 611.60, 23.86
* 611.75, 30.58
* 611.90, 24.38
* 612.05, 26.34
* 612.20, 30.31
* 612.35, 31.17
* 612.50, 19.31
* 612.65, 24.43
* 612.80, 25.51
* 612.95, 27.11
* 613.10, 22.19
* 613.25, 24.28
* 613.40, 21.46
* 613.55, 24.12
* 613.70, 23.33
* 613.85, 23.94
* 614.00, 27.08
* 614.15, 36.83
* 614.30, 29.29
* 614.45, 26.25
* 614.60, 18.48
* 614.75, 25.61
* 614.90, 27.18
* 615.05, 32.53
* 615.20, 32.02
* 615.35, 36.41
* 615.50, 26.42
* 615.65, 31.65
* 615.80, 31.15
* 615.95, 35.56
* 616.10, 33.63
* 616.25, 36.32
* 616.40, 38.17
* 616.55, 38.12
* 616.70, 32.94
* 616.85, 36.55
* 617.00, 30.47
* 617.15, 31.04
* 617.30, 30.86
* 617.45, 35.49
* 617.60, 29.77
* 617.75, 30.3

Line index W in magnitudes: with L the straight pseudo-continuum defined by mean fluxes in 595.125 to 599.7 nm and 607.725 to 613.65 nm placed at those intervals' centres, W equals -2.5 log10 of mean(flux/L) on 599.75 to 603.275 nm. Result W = 0.02 mag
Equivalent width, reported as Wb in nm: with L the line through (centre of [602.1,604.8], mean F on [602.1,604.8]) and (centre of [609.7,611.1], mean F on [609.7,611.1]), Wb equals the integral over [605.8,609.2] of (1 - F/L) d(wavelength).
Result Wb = 0.32 nm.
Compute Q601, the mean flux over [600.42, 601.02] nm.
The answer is 25.6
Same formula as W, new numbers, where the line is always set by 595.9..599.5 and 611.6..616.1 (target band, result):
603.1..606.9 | 0.190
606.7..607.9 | 0.266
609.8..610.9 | 0.066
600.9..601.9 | -0.013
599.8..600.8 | 0.145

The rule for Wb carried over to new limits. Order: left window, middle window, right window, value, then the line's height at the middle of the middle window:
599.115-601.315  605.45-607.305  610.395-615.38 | 0.18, 27.4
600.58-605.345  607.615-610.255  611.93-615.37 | 0.17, 26.9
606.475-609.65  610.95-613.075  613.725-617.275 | 0.10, 27.8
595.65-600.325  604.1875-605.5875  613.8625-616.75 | 0.25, 31.4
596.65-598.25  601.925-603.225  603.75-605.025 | -0.19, 25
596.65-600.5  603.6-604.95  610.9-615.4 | 0.30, 29.3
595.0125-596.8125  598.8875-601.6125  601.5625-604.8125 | -0.02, 28.5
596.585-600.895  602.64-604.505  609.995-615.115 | 0.27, 28.9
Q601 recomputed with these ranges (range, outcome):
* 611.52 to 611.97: 26.2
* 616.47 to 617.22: 33.9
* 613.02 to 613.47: 22.7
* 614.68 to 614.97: 26.4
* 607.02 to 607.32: 25.2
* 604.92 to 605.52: 28.3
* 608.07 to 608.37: 20.4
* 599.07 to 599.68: 29.1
